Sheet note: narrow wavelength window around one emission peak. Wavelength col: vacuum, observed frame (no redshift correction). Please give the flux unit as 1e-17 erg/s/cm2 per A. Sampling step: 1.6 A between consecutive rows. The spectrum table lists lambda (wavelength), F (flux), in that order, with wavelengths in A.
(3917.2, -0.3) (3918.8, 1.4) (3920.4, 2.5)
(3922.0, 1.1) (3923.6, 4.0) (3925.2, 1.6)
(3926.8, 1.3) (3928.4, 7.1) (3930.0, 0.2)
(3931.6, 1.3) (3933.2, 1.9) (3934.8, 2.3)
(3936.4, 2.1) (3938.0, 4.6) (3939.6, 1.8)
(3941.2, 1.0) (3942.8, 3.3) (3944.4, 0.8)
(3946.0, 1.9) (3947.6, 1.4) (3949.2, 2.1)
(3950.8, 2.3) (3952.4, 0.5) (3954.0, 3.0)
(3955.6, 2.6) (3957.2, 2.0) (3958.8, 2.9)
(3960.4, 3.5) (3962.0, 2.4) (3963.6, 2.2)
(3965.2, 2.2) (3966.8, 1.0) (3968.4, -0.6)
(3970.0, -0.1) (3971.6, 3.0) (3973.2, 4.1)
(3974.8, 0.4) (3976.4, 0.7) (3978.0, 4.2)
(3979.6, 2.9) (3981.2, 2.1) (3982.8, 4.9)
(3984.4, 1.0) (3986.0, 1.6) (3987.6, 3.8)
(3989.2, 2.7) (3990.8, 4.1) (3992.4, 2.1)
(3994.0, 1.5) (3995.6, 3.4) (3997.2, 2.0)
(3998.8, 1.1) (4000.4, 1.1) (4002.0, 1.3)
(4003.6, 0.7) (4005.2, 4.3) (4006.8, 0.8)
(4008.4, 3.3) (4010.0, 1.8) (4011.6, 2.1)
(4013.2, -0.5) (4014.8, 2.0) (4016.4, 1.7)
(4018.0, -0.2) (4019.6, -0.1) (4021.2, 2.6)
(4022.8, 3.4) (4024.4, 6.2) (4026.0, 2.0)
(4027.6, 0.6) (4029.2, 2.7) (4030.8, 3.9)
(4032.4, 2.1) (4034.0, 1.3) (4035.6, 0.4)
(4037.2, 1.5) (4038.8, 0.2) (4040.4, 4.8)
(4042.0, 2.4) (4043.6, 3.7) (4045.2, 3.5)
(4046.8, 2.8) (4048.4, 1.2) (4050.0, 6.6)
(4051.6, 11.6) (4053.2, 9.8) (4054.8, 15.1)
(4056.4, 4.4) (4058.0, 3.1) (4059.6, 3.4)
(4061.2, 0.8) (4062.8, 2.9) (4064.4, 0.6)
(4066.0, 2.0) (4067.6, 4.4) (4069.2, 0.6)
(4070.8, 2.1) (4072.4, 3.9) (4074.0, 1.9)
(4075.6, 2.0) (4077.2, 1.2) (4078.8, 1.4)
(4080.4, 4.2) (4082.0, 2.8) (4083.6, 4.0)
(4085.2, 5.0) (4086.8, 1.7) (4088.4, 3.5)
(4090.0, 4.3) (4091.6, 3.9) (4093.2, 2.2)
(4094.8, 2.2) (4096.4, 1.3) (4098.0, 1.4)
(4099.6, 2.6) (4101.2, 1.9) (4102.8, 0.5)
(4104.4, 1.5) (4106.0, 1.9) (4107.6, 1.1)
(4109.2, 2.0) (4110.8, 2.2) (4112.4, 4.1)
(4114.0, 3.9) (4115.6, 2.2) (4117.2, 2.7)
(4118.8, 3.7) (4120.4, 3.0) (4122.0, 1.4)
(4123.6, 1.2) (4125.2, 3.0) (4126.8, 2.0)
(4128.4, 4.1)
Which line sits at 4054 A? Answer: [O II] 3727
